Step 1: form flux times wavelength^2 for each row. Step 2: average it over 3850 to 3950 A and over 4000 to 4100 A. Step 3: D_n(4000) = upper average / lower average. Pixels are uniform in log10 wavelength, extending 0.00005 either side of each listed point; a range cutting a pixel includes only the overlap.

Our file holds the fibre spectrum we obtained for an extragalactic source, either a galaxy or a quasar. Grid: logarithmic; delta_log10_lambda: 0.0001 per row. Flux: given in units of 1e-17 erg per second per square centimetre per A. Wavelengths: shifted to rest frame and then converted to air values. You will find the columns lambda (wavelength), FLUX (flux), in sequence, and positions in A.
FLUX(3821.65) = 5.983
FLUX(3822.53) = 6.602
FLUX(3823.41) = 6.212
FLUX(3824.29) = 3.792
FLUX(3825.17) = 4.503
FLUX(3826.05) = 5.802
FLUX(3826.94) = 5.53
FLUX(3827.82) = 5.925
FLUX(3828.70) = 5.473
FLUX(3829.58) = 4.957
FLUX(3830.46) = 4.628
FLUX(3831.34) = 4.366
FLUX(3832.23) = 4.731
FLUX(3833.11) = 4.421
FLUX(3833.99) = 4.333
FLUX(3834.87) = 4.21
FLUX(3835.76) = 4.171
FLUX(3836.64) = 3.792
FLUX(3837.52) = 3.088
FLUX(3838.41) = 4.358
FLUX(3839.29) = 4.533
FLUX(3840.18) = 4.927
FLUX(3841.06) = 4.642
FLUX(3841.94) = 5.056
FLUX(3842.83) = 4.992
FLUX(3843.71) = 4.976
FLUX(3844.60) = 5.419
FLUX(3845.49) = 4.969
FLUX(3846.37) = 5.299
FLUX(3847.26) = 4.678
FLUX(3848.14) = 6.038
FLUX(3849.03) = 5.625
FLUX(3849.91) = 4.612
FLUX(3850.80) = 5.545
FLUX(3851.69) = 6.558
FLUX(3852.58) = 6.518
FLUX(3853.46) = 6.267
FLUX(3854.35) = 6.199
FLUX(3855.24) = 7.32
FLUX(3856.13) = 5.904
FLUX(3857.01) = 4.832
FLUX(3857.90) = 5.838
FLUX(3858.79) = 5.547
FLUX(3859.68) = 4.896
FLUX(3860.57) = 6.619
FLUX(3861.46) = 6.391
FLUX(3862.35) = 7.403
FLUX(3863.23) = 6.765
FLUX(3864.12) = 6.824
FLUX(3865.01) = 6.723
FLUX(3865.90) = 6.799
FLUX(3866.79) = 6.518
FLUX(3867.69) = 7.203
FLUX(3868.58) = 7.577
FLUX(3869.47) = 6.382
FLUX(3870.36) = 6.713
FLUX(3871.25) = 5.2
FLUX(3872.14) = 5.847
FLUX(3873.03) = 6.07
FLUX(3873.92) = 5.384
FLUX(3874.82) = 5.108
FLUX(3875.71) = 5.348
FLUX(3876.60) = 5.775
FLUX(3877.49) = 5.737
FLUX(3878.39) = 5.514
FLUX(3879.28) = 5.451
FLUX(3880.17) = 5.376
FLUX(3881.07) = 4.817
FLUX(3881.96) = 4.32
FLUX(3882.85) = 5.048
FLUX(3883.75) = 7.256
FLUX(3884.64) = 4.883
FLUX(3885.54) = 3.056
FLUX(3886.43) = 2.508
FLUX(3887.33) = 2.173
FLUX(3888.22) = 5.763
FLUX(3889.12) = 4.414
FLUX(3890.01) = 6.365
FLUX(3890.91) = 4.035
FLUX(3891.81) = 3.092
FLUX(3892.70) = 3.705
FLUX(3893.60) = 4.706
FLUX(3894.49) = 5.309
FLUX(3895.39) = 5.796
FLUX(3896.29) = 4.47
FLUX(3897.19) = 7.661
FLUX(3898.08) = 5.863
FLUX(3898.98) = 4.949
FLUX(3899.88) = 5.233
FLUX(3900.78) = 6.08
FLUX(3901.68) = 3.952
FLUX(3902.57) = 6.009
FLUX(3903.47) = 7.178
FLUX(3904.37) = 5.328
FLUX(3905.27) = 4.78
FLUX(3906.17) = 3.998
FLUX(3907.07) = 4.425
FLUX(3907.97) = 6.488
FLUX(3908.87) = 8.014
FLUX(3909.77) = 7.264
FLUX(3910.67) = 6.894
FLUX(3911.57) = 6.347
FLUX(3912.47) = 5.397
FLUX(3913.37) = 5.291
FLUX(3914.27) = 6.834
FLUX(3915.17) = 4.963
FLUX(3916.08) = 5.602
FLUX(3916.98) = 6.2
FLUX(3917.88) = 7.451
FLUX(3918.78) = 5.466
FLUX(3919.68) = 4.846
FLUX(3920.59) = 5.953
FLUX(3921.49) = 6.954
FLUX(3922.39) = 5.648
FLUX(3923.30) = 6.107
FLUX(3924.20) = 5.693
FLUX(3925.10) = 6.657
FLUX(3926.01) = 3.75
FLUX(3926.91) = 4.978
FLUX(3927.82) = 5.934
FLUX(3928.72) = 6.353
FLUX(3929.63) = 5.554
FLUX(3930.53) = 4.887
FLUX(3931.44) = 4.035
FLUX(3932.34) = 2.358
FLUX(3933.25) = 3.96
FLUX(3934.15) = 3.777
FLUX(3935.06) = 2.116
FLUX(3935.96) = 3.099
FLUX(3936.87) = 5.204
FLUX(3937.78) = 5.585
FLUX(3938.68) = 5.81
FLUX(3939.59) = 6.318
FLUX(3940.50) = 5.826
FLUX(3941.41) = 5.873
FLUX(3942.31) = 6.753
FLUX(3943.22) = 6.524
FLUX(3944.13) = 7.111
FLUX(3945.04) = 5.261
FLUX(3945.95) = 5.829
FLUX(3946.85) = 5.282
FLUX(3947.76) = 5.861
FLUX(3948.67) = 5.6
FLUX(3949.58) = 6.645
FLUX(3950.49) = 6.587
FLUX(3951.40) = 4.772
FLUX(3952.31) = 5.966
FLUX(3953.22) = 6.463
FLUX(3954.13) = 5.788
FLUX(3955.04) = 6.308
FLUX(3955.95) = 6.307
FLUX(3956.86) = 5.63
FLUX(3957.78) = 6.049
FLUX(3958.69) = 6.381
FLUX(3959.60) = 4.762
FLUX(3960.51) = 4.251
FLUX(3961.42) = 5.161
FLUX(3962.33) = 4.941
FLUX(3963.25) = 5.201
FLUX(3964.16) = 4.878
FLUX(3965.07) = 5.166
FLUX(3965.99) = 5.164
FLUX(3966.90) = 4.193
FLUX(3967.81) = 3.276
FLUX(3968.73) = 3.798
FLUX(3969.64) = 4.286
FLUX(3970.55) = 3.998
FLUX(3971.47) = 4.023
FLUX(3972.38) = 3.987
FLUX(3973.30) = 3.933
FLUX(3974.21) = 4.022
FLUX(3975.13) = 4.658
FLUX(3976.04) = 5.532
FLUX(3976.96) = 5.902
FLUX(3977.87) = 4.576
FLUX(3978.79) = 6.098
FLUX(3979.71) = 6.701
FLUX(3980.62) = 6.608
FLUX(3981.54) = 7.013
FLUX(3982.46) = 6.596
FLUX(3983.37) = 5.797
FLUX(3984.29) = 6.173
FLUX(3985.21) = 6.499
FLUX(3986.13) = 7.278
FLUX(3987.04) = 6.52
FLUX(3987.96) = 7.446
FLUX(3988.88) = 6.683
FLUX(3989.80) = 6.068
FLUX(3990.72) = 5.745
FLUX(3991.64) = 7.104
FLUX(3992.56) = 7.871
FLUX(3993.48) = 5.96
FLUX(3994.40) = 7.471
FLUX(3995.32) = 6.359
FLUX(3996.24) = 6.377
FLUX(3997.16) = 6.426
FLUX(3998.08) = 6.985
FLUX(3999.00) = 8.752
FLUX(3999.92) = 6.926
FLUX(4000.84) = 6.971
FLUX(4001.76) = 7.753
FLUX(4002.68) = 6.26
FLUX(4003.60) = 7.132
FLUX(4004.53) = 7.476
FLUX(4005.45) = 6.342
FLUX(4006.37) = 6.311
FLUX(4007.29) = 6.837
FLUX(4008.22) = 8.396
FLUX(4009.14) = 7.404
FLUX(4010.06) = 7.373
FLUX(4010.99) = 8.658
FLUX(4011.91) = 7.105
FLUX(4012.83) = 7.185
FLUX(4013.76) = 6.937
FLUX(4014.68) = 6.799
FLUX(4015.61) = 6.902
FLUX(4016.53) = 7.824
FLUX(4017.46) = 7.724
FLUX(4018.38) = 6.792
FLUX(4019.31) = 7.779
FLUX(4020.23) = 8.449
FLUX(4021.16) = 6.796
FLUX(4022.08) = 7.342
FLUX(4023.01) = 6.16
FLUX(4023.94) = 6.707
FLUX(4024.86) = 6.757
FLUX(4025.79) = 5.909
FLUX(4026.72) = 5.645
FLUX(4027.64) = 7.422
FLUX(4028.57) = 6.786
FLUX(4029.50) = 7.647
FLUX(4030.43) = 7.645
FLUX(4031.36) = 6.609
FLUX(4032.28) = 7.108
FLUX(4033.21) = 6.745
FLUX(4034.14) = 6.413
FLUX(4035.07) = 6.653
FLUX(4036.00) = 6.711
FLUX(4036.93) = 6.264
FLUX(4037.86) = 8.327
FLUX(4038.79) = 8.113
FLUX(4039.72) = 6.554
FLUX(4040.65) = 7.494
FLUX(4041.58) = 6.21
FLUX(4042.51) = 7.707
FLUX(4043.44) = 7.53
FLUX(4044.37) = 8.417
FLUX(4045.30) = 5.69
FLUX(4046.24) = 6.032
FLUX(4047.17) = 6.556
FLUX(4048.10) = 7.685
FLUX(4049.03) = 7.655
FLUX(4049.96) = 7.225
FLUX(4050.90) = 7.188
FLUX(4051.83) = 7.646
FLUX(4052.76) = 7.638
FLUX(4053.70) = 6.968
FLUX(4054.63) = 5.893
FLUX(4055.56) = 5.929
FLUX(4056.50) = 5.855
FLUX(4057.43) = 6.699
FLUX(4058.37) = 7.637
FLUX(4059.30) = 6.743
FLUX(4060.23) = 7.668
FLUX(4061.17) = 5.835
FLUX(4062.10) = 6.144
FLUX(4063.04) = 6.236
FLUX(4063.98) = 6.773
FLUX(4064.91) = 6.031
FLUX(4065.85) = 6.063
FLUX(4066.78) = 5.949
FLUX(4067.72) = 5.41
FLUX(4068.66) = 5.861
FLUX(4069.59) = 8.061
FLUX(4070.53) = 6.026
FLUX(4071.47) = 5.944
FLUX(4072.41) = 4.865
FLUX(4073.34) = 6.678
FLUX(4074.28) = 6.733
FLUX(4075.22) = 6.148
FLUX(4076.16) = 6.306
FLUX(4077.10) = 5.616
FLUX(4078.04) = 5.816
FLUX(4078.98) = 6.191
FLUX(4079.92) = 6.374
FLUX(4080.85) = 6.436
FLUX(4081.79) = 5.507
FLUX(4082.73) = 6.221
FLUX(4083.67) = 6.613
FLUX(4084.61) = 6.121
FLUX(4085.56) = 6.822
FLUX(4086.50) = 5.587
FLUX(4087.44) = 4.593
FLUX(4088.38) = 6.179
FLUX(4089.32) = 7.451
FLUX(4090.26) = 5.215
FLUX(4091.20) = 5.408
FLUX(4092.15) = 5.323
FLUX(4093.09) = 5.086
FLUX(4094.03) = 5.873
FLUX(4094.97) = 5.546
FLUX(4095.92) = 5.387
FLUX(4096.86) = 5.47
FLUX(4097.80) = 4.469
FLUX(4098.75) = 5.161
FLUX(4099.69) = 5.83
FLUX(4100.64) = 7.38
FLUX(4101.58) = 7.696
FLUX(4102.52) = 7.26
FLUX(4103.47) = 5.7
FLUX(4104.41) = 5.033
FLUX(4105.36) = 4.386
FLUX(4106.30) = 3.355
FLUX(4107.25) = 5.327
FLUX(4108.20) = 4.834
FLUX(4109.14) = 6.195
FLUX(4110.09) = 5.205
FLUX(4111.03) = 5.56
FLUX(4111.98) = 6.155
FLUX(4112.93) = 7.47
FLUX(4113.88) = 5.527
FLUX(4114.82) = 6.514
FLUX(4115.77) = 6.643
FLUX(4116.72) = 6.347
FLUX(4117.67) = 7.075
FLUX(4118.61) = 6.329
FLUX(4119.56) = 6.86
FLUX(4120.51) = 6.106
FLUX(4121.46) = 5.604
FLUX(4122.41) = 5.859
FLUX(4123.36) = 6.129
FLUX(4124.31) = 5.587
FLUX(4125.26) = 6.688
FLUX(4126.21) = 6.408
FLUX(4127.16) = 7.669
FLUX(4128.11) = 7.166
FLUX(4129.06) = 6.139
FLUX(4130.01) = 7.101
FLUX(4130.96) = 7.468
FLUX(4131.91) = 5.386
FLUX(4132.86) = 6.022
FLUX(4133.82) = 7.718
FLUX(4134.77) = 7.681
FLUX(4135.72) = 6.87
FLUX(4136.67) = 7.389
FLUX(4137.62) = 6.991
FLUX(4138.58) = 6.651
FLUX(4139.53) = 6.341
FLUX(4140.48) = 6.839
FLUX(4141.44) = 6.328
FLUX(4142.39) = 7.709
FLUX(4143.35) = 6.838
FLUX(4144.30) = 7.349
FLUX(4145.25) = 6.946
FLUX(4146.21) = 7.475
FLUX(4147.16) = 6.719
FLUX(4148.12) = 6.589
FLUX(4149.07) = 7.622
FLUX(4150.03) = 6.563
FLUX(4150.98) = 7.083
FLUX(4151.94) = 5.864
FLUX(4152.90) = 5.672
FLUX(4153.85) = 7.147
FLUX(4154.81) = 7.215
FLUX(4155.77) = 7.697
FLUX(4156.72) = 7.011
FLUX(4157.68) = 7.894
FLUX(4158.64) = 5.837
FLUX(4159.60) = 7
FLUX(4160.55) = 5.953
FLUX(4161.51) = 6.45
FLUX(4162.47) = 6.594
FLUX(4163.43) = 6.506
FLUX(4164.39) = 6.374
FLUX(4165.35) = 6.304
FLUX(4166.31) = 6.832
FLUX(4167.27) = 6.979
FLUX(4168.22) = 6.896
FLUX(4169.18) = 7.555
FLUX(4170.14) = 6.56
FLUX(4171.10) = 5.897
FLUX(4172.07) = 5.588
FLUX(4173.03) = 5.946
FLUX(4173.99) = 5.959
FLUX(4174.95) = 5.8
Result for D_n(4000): 1.28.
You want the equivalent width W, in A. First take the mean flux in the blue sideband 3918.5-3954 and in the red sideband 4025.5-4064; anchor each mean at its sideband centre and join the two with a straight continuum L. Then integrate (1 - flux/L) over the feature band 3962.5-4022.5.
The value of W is -1.2 A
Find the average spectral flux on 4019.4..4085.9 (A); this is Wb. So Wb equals 6.67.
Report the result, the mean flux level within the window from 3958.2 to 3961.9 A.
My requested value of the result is 5.16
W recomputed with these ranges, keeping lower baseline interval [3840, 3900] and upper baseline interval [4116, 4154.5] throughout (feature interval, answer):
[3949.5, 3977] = 4.02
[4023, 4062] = -3.82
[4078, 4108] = 3.46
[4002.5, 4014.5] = -2.07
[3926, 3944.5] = 2.39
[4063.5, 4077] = 0.48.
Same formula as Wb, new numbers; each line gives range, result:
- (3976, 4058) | 6.91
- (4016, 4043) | 7.05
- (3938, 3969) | 5.59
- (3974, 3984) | 5.82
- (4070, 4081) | 6.1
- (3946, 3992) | 5.55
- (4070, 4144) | 6.17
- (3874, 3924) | 5.41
